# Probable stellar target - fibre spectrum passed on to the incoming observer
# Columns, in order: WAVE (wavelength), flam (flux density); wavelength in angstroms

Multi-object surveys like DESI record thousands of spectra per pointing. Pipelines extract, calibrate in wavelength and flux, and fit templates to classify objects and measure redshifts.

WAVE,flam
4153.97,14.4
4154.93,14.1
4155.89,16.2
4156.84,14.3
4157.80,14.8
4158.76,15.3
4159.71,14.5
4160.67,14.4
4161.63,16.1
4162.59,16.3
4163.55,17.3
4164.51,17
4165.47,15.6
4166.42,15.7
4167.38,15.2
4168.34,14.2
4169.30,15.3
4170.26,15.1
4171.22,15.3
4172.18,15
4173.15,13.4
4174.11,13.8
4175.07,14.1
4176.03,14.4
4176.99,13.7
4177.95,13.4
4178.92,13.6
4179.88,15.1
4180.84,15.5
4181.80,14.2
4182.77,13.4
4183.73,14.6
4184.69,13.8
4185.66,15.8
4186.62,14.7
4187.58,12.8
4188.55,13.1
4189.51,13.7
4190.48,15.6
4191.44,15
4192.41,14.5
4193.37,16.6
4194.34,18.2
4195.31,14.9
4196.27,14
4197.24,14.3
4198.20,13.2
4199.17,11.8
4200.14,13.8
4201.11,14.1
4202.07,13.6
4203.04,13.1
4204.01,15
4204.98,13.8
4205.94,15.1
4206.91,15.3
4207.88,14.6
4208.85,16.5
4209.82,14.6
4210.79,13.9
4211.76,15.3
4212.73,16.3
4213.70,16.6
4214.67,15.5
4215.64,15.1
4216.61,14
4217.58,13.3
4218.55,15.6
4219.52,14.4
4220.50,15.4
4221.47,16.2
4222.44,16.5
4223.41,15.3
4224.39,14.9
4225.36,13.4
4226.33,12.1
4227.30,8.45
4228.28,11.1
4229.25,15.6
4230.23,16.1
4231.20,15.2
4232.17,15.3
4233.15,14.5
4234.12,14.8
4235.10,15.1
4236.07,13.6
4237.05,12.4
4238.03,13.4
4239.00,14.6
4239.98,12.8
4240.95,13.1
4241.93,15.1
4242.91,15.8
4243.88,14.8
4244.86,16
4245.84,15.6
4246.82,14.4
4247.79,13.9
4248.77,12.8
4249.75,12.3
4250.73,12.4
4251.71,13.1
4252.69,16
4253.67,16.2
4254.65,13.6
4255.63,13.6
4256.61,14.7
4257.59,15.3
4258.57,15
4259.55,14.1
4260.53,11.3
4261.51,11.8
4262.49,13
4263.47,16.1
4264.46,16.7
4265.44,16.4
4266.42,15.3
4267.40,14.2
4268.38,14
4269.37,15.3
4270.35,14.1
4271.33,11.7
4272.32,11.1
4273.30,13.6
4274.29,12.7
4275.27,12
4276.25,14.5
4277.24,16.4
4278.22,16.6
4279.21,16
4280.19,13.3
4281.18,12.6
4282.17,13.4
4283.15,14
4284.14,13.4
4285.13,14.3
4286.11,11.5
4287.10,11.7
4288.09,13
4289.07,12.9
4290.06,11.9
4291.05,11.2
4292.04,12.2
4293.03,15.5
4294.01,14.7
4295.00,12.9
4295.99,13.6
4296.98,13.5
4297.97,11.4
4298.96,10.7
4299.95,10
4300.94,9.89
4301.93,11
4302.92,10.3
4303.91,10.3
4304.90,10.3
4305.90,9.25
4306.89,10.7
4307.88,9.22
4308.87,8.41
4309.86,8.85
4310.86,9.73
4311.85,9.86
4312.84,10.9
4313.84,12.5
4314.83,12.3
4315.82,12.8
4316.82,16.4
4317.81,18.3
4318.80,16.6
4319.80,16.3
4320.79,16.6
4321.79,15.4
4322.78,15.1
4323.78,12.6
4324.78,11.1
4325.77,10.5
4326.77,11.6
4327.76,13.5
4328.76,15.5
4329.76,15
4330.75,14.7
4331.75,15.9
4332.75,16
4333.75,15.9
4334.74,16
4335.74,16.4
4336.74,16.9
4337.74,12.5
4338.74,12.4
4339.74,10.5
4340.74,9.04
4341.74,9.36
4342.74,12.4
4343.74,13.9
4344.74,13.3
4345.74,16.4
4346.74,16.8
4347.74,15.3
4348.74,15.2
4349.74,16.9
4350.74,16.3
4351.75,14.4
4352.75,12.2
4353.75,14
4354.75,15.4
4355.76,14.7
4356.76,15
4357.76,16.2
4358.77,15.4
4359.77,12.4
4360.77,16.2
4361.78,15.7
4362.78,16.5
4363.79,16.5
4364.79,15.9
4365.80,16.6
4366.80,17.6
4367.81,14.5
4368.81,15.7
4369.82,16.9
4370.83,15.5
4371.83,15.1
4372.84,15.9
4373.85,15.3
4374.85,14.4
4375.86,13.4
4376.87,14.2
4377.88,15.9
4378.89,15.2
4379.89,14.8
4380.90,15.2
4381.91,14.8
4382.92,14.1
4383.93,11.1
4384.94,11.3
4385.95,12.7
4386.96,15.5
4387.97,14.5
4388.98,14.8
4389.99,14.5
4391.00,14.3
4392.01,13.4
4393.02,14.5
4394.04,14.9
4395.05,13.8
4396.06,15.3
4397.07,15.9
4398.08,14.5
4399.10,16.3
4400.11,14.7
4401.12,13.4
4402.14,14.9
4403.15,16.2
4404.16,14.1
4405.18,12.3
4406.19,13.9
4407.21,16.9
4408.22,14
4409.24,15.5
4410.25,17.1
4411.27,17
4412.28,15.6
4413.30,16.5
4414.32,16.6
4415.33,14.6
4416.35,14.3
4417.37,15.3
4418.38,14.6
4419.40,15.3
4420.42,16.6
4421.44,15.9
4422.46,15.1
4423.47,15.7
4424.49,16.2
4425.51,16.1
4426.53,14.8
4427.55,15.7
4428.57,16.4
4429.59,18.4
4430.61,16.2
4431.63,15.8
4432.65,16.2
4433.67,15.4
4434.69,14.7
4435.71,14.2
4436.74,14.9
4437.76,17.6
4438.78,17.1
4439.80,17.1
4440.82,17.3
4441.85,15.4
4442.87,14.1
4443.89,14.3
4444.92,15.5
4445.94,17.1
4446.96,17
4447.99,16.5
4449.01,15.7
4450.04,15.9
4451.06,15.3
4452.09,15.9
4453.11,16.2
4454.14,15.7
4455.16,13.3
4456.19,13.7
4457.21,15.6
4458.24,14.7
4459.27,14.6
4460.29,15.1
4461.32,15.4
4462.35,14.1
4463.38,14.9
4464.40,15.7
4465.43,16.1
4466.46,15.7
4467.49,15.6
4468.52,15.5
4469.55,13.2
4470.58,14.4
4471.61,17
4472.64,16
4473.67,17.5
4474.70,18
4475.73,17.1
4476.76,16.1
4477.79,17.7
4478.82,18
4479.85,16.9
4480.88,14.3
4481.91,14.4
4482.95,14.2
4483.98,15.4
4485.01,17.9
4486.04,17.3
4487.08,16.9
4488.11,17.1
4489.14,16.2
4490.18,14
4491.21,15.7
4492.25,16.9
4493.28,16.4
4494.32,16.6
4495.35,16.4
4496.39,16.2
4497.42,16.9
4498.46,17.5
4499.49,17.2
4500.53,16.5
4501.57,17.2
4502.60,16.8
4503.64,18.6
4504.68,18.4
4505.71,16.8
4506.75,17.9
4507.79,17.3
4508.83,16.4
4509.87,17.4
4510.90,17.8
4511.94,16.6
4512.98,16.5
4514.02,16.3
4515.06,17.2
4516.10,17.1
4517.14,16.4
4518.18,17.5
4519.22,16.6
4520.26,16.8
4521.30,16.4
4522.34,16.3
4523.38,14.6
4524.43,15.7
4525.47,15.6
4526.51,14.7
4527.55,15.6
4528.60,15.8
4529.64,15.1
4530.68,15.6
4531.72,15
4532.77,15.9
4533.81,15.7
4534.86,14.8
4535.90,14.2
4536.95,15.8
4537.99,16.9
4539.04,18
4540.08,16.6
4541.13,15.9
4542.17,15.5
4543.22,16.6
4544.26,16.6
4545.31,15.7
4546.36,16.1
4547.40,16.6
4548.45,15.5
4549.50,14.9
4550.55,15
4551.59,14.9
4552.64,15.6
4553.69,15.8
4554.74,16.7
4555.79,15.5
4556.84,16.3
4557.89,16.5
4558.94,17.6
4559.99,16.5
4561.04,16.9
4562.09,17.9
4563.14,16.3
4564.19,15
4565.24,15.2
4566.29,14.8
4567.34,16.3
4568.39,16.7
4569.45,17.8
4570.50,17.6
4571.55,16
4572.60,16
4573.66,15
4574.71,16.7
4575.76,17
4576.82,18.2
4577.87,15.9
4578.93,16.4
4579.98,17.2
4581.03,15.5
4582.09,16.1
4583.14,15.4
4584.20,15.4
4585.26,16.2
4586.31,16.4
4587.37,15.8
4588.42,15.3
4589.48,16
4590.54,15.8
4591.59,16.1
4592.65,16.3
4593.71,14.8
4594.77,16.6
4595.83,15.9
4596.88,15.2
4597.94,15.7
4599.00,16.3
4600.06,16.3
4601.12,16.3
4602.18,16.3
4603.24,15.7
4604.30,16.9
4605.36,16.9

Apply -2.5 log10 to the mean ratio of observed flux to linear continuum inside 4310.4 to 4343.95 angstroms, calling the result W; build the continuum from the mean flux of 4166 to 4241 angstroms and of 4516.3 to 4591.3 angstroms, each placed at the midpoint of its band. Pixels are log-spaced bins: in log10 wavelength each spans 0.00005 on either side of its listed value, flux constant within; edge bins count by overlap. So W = 0.10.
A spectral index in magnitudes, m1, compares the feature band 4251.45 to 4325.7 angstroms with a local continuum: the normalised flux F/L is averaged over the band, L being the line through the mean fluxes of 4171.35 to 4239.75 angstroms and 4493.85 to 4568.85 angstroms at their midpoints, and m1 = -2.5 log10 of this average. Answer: 0.14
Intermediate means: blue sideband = 14.4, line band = 13.1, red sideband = 16.3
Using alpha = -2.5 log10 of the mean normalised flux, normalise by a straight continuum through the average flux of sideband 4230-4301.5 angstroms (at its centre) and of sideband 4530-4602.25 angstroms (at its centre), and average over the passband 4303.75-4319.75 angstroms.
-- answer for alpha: 0.195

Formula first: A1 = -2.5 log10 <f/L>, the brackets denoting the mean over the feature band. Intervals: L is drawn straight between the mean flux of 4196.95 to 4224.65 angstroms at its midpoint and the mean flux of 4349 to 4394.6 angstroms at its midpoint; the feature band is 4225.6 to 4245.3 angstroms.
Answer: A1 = 0.06 mag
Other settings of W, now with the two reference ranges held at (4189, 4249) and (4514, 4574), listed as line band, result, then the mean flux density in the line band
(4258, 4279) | 0.05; 14.1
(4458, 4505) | -0.03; 16.2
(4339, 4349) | 0.15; 13.2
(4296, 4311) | 0.40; 10.4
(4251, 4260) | 0.01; 14.6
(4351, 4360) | 0.05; 14.5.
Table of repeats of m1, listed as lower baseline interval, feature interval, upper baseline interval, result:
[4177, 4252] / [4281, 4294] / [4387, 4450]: 0.14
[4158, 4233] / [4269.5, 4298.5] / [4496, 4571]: 0.14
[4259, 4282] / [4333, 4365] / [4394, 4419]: 0.01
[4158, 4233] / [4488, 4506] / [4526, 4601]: -0.06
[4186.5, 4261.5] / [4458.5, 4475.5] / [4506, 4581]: 0.02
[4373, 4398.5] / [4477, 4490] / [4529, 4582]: -0.06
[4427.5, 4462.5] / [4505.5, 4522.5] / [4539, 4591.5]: -0.06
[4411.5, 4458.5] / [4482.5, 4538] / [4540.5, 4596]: -0.03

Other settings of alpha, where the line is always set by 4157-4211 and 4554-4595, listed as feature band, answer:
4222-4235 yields 0.06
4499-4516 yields -0.08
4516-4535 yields 0.01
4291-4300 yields 0.18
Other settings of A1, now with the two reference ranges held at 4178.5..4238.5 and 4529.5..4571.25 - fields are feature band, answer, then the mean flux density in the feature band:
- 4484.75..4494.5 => -0.05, 16.4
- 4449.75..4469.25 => 0.03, 15.2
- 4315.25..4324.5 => -0.03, 15.4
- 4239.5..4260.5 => 0.03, 14.3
